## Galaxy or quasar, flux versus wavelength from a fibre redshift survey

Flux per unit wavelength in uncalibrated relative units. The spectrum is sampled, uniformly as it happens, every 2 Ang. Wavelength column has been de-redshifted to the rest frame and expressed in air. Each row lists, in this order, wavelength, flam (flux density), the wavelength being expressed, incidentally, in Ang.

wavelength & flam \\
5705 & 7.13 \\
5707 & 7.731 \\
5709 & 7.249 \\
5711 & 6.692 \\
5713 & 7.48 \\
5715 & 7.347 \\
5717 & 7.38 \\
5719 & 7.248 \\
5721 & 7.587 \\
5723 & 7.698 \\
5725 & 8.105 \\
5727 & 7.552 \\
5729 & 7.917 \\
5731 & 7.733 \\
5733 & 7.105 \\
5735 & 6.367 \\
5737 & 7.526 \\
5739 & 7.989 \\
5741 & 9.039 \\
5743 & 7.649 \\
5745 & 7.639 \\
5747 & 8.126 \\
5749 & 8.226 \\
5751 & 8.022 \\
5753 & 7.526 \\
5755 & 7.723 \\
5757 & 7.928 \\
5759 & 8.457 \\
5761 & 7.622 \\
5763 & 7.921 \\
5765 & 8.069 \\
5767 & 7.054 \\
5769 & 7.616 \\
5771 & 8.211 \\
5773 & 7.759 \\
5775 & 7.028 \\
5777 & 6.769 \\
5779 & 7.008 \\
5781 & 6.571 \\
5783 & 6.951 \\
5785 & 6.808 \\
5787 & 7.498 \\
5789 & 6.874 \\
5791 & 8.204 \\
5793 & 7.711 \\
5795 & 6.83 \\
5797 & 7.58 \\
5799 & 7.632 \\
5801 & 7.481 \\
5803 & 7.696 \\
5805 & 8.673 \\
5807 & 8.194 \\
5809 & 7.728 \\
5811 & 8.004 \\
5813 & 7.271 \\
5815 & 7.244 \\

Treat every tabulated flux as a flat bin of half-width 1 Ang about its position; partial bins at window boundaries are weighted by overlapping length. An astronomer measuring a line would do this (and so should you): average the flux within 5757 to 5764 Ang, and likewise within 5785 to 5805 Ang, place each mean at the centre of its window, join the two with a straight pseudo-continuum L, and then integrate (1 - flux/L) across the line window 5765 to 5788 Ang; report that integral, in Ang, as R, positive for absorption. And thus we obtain 1.6 Ang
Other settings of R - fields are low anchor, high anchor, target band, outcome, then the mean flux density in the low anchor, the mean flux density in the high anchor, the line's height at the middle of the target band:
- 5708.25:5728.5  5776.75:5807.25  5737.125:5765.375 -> -2.1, 7.45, 7.4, 7.43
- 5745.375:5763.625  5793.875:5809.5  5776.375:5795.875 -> 1.7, 7.94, 7.73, 7.8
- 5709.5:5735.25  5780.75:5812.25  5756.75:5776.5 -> -0.6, 7.43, 7.55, 7.5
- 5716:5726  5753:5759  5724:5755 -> -0.1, 7.6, 7.88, 7.75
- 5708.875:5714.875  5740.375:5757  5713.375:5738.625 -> -0.1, 7.15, 7.97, 7.47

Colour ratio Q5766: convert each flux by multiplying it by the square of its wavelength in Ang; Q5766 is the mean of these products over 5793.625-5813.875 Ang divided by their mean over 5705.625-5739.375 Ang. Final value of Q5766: 1.07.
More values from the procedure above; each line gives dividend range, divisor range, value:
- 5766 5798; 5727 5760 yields 0.95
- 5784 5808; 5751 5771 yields 0.99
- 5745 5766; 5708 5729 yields 1.08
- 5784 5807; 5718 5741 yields 1.02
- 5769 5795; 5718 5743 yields 0.97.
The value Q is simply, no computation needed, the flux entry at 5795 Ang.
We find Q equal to 6.83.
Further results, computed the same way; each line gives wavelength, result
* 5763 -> 7.921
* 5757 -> 7.928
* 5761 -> 7.622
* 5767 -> 7.054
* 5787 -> 7.498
